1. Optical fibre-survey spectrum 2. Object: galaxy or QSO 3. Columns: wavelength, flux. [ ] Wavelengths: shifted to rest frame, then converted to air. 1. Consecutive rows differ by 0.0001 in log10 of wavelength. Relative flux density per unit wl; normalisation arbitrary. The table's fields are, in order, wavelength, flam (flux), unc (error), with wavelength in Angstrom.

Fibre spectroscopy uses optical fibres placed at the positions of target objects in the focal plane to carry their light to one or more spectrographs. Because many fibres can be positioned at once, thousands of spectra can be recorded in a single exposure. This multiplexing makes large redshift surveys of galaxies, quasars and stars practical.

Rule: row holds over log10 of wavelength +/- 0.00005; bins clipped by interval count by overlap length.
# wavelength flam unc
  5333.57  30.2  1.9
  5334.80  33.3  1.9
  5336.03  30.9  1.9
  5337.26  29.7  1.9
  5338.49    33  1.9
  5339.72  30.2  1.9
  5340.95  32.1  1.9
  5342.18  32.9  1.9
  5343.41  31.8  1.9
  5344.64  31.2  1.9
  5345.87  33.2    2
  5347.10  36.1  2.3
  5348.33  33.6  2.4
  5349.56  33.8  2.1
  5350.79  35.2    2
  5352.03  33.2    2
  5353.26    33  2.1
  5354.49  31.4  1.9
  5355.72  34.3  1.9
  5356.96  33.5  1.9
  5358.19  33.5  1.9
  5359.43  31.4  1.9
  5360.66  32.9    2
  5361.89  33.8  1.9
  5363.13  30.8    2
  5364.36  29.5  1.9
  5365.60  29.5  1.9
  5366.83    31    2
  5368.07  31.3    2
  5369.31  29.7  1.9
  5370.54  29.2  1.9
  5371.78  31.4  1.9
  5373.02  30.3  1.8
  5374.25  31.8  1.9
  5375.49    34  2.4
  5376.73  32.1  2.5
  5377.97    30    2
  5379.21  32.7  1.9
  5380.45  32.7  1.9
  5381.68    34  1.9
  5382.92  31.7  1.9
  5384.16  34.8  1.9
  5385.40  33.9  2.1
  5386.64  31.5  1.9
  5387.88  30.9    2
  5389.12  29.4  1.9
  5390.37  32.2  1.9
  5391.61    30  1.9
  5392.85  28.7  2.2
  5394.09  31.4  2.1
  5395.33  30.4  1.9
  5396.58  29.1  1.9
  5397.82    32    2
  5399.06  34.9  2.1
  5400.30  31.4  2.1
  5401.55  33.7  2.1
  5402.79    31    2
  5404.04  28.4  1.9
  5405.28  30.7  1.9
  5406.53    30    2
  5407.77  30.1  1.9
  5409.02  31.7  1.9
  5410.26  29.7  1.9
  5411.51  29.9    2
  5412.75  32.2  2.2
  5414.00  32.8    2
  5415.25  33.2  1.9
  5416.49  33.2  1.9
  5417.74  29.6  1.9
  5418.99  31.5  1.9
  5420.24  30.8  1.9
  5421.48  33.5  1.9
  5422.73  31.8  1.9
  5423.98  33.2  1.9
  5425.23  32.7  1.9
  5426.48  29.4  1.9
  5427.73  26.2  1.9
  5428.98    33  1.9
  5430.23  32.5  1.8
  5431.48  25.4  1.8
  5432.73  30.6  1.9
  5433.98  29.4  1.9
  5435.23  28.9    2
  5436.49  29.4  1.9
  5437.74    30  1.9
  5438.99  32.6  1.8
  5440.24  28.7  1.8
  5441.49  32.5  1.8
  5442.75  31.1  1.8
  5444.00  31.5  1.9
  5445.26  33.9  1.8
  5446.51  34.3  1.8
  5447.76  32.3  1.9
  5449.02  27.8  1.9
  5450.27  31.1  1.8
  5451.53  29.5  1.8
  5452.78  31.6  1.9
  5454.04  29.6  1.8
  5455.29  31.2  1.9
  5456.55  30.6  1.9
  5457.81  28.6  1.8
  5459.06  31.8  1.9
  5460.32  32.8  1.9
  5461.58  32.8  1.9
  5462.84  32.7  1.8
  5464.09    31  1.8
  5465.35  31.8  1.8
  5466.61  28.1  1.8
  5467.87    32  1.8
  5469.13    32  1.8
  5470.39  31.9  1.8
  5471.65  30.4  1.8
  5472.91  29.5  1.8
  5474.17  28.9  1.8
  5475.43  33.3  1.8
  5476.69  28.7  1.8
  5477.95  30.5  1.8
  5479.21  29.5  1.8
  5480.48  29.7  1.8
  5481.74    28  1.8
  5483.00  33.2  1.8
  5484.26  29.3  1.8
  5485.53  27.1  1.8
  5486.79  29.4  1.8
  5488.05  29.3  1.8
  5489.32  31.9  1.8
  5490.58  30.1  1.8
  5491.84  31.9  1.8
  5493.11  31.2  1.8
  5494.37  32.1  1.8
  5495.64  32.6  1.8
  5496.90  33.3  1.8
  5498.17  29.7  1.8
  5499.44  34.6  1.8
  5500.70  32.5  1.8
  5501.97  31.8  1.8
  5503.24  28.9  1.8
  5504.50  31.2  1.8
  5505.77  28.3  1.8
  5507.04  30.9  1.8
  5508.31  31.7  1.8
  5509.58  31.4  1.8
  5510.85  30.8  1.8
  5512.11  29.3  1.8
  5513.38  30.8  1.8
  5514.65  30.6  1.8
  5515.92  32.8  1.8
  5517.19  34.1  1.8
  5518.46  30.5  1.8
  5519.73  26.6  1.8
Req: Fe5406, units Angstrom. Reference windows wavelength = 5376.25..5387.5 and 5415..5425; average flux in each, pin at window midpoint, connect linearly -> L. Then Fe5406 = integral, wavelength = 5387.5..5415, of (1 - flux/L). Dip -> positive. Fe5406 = 1.2 Angstrom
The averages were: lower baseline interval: 32.6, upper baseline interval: 32.1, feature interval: 31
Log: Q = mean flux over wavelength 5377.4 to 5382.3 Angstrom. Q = 32.4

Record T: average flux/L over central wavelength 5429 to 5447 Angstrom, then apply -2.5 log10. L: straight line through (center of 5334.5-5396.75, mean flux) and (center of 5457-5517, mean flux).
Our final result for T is 0.02 mag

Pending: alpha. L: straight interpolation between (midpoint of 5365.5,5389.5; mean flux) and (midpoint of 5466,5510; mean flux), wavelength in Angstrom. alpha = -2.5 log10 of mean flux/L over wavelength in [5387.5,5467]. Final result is 0.009 mag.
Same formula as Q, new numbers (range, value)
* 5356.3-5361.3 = 32.8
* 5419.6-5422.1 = 32.2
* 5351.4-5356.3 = 33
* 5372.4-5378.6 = 31.6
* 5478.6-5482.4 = 29.1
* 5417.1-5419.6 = 30.5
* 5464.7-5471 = 31.1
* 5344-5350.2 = 33.6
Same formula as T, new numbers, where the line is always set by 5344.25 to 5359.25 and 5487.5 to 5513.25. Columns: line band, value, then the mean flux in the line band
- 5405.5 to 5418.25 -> 0.04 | 31.2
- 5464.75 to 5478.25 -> 0.03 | 30.6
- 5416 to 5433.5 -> 0.05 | 30.9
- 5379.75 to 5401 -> 0.04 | 31.7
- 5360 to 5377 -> 0.07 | 31.2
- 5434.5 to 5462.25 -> 0.03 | 31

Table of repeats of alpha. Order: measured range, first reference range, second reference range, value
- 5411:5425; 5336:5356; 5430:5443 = -0.05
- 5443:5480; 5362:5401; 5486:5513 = 0.01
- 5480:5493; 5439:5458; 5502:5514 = 0.02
